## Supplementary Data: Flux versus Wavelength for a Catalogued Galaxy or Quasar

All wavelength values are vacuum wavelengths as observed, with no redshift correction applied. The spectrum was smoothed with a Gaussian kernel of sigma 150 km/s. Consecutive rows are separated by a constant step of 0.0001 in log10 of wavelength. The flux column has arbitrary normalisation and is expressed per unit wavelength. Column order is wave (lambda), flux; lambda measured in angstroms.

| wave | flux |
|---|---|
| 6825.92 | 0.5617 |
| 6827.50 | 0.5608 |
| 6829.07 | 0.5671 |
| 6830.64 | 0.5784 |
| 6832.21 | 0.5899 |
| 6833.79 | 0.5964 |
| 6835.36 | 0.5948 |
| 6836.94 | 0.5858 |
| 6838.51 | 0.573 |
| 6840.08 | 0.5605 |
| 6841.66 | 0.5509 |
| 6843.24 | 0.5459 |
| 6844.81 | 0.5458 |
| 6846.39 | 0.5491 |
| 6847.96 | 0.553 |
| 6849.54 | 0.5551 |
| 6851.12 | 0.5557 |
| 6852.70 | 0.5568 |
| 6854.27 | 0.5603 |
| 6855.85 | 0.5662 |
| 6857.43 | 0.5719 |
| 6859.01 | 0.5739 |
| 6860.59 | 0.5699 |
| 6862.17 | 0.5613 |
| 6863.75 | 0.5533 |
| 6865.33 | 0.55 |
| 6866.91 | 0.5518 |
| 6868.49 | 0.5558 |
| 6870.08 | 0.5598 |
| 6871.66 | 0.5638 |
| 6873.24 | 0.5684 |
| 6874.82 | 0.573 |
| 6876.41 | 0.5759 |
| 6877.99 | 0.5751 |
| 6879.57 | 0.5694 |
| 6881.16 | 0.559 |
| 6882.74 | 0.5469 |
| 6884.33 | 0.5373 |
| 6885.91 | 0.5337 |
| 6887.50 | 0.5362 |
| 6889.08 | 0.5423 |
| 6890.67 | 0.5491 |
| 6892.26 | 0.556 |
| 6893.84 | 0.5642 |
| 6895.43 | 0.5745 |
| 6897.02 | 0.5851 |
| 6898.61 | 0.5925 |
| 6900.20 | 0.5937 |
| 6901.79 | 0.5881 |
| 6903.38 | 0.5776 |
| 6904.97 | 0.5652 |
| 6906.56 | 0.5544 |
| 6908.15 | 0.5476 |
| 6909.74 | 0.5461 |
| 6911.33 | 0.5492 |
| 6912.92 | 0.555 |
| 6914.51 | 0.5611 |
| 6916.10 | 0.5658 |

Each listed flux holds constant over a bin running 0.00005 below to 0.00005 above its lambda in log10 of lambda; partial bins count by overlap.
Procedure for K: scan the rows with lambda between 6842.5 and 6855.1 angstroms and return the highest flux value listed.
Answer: 0.5603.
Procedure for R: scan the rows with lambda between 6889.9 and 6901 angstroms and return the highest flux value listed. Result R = 0.5937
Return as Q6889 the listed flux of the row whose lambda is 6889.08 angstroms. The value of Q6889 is 0.5423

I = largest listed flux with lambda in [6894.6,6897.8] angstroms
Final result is 0.5851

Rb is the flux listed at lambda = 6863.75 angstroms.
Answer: 0.5533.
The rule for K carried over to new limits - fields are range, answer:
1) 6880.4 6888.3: 0.559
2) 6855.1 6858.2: 0.5719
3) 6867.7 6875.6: 0.573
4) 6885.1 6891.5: 0.5491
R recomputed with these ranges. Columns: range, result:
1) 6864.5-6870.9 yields 0.5598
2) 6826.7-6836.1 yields 0.5964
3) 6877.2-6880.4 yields 0.5751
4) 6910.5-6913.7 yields 0.555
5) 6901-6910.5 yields 0.5881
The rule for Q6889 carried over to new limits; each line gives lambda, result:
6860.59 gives 0.5699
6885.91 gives 0.5337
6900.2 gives 0.5937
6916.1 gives 0.5658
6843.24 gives 0.5459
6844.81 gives 0.5458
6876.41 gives 0.5759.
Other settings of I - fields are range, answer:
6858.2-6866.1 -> 0.5739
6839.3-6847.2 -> 0.5605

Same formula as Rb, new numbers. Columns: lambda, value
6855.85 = 0.5662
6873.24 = 0.5684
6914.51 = 0.5611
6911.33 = 0.5492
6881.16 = 0.559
